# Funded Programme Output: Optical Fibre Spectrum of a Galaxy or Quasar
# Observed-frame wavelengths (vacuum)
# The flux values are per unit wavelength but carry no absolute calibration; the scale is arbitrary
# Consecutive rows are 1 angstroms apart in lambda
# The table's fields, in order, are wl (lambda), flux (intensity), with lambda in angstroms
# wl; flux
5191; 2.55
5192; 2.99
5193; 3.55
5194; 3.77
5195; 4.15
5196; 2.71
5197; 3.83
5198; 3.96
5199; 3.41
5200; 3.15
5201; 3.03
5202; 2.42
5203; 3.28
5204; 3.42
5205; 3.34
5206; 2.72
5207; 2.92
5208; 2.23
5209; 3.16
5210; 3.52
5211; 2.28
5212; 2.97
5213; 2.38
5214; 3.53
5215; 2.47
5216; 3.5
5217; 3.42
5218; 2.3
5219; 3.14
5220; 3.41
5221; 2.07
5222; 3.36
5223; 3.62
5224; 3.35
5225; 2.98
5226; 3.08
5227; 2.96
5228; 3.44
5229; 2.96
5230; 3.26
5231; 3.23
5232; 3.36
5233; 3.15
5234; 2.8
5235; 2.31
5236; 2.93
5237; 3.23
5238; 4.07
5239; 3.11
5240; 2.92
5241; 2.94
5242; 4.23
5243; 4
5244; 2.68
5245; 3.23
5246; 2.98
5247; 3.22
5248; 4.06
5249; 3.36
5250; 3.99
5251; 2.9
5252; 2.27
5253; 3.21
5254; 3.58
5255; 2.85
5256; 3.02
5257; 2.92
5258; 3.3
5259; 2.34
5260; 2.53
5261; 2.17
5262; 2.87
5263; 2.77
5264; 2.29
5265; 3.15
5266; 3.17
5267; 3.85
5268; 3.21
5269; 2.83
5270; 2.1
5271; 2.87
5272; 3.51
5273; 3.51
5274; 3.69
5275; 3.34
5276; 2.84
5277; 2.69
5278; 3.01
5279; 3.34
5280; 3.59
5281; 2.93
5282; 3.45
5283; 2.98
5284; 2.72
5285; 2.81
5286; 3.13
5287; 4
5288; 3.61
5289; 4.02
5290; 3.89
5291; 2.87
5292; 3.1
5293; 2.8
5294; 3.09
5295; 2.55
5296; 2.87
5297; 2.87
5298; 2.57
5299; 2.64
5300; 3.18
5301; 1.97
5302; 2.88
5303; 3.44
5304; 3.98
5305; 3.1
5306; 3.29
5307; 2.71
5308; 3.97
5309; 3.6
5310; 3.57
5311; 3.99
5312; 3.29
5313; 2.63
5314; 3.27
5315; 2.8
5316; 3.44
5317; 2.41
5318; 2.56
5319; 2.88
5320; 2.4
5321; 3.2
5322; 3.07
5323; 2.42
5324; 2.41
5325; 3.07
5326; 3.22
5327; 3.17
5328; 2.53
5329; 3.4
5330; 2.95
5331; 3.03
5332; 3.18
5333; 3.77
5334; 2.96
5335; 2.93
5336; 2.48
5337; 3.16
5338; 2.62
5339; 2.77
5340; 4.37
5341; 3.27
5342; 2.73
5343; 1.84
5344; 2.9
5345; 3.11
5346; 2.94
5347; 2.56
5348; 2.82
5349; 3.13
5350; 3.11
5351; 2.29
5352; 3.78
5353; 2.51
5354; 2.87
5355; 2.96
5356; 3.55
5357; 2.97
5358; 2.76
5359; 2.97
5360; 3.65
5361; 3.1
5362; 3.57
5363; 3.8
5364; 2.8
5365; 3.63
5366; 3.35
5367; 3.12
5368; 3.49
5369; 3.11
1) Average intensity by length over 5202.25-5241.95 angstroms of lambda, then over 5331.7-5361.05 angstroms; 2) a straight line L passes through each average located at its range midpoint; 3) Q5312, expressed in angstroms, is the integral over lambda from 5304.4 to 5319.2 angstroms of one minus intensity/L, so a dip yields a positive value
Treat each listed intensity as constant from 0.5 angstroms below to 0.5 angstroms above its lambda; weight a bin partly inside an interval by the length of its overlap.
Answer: -0.79 angstroms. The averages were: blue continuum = 3.06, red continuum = 3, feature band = 3.18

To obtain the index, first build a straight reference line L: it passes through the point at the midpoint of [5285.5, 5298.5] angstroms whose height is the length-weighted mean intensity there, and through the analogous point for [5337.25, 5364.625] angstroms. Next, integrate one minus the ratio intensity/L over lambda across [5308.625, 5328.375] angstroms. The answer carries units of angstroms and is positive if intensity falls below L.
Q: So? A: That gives 0.76 angstroms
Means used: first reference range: 3.18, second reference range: 3.03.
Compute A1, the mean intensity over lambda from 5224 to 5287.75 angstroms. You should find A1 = 3.12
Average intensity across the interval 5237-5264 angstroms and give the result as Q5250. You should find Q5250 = 3.12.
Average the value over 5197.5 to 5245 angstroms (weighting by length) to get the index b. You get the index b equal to 3.11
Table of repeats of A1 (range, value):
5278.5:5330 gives 3.09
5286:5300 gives 3.15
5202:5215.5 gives 2.92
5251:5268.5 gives 2.91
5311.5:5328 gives 2.88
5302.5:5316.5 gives 3.36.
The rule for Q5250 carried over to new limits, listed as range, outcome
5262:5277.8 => 3.05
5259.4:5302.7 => 3.03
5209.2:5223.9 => 3.01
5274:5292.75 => 3.25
